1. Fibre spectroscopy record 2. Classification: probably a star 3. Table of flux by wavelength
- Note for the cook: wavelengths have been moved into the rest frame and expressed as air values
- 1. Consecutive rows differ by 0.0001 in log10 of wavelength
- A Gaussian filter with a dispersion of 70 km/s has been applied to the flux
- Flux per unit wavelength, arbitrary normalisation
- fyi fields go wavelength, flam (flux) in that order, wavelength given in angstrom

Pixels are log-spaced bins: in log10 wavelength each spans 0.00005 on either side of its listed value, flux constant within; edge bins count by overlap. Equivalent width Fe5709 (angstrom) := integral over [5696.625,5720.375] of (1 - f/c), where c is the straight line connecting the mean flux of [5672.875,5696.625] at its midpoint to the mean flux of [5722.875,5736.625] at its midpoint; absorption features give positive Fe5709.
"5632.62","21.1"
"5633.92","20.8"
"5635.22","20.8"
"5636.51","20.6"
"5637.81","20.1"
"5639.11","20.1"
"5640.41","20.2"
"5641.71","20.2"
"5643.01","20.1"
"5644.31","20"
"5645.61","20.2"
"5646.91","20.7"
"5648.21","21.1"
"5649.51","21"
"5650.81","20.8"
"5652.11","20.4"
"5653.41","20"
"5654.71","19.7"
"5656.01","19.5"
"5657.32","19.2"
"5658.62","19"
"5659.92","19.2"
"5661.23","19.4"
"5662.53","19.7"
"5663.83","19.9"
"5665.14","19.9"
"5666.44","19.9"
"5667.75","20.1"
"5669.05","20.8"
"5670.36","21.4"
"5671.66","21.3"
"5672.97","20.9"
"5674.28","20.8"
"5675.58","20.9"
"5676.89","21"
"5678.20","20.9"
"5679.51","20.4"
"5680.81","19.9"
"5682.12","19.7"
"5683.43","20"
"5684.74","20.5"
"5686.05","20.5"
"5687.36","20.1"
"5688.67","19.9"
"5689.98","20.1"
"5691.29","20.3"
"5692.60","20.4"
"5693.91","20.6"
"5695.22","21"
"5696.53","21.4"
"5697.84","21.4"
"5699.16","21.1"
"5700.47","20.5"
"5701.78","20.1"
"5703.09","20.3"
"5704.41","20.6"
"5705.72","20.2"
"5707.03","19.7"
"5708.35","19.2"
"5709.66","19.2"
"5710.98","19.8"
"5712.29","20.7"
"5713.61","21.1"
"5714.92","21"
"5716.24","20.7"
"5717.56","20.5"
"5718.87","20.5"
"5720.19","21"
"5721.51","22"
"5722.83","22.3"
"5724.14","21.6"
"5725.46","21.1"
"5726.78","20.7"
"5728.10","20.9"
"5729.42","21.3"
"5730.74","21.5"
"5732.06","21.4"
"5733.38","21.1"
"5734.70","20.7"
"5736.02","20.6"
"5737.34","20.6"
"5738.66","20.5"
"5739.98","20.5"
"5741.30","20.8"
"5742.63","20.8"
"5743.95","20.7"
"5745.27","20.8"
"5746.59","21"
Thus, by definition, 0.4 angstrom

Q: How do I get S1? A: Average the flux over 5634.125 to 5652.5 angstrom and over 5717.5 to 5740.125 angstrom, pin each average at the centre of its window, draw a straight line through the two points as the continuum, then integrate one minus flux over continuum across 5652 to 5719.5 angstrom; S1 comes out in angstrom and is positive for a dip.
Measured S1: 1.5 angstrom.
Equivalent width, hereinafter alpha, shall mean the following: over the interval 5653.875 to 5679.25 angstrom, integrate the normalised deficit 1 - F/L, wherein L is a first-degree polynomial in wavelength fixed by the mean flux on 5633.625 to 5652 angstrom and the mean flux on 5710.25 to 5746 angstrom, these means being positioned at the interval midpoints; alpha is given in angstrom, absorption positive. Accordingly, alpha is 0.51 angstrom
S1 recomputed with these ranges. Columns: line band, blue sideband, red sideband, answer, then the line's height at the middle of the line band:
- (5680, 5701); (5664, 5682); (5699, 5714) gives -0.1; 20.4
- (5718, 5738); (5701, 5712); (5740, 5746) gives -0.7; 20.4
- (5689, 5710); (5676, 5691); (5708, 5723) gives 0.1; 20.5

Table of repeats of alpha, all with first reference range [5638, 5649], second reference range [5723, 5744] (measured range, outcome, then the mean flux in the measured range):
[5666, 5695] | 0.1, 20.5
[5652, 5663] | 0.5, 19.5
